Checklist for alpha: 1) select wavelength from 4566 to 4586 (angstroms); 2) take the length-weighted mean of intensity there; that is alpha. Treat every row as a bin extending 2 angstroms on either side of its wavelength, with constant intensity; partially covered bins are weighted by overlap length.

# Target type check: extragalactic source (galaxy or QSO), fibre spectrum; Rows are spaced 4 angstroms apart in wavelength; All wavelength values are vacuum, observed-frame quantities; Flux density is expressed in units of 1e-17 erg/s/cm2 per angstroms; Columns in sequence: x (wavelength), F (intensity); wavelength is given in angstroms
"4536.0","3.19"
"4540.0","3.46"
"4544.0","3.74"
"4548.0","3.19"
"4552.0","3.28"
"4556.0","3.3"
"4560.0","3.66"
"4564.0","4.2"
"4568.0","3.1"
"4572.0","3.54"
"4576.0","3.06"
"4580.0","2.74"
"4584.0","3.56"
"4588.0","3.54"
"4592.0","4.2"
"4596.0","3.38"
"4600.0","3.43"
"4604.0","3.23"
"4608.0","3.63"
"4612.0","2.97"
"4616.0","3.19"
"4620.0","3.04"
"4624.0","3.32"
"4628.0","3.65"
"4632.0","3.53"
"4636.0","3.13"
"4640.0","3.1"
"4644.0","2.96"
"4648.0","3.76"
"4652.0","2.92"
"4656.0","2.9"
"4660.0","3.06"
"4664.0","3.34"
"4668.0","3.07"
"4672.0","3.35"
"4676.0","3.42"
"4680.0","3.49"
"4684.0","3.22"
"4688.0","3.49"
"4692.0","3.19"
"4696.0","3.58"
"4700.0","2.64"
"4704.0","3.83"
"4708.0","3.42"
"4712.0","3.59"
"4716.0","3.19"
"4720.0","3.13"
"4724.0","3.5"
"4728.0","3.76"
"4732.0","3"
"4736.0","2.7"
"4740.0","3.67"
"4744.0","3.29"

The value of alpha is 3.2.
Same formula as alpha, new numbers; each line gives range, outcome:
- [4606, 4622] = 3.21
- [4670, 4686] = 3.37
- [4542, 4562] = 3.43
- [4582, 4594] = 3.77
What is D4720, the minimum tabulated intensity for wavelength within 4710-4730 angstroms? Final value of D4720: 3.13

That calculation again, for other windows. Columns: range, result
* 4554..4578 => 3.06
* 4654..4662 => 2.9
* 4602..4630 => 2.97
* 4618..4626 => 3.04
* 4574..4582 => 2.74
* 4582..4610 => 3.23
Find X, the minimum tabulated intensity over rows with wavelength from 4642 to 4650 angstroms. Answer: 2.96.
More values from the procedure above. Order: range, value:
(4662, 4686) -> 3.07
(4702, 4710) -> 3.42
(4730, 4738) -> 2.7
